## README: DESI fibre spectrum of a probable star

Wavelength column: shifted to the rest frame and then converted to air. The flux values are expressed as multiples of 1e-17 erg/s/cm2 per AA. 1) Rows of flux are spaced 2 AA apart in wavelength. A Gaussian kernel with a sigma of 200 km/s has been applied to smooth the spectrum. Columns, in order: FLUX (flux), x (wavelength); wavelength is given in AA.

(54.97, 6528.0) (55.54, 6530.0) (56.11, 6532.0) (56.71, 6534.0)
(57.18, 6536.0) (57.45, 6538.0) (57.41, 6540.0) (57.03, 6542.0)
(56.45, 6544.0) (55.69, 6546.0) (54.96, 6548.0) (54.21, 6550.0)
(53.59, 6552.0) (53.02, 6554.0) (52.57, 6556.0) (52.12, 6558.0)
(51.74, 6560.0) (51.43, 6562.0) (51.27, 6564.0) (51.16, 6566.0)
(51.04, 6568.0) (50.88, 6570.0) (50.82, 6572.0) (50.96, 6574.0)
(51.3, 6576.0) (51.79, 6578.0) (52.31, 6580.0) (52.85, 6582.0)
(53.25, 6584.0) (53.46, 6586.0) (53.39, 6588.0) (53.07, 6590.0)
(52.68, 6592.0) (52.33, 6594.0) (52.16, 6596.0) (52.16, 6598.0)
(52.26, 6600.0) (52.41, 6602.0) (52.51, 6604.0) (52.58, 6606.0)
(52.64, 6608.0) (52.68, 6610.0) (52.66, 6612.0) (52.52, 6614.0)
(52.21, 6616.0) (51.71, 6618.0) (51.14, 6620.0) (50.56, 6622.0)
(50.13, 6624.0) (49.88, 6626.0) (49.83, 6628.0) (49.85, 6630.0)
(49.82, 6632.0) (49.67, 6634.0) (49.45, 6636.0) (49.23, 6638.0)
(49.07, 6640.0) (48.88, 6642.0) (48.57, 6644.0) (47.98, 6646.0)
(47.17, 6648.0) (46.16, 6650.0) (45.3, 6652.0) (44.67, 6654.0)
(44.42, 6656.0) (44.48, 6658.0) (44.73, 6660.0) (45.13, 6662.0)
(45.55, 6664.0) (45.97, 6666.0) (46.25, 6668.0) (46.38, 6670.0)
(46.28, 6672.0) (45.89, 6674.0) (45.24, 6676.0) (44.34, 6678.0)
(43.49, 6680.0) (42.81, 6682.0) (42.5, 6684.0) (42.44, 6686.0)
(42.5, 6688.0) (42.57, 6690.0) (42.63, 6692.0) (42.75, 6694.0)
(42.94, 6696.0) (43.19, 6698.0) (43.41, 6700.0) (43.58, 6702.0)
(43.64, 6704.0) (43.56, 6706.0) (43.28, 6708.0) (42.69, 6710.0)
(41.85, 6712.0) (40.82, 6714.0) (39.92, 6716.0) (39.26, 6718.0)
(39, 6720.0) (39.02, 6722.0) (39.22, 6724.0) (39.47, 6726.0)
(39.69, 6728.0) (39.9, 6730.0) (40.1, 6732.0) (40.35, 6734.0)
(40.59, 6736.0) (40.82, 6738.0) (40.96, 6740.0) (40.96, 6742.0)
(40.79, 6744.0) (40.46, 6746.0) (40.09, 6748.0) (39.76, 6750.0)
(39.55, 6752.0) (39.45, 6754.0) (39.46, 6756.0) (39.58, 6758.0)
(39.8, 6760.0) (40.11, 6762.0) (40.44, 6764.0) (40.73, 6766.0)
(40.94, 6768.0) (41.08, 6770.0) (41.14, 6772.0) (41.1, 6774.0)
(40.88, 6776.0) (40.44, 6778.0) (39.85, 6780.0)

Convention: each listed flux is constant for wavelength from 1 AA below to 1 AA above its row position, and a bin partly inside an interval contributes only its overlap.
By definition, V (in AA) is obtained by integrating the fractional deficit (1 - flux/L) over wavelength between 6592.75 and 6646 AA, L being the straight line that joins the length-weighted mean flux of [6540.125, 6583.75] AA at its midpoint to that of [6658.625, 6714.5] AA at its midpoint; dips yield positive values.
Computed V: -2.5 AA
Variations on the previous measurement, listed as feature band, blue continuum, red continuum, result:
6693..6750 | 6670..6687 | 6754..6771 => 1.4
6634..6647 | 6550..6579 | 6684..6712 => -0.6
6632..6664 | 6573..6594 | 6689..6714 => 0.2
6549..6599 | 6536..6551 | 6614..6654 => 1.5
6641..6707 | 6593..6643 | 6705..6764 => 1.8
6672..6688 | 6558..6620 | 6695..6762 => 0.3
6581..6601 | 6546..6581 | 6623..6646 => -0.6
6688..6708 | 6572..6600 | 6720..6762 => 0.1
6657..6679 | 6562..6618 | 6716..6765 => 0.2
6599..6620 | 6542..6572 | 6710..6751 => -1.4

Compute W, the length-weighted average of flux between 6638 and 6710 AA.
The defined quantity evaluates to 44.8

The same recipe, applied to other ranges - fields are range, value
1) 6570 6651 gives 51.1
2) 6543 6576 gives 52.6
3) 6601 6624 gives 52.1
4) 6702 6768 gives 40.5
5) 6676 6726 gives 42.2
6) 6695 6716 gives 42.8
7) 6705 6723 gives 41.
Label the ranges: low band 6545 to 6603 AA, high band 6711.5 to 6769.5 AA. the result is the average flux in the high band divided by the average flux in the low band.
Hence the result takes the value 0.8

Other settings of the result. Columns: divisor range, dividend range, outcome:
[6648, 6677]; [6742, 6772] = 0.88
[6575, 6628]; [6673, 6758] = 0.80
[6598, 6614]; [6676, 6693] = 0.82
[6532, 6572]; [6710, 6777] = 0.75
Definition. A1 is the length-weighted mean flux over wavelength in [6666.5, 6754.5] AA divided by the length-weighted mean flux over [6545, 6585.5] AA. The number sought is 0.8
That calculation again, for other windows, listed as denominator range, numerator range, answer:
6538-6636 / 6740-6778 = 0.77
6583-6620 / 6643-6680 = 0.87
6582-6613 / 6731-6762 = 0.76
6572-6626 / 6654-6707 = 0.85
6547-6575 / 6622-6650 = 0.94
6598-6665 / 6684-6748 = 0.84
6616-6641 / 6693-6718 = 0.85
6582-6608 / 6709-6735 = 0.76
